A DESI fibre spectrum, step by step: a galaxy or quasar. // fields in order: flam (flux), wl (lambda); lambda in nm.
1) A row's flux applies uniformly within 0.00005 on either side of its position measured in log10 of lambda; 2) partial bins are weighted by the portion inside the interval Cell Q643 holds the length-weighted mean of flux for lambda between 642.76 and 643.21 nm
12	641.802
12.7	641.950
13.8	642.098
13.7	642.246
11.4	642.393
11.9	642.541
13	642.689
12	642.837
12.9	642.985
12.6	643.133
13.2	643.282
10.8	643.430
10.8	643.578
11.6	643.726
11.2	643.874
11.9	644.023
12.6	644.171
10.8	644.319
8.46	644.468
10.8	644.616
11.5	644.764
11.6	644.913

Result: 12.5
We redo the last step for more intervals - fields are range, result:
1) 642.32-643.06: 12.2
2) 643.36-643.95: 11.1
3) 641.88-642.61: 12.7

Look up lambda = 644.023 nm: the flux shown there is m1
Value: 11.9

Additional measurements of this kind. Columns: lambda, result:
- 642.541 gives 11.9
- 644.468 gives 8.46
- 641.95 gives 12.7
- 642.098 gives 13.8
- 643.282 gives 13.2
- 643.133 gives 12.6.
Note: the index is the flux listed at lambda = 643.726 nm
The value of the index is 11.6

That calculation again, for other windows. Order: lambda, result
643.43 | 10.8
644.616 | 10.8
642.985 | 12.9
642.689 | 13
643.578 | 10.8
